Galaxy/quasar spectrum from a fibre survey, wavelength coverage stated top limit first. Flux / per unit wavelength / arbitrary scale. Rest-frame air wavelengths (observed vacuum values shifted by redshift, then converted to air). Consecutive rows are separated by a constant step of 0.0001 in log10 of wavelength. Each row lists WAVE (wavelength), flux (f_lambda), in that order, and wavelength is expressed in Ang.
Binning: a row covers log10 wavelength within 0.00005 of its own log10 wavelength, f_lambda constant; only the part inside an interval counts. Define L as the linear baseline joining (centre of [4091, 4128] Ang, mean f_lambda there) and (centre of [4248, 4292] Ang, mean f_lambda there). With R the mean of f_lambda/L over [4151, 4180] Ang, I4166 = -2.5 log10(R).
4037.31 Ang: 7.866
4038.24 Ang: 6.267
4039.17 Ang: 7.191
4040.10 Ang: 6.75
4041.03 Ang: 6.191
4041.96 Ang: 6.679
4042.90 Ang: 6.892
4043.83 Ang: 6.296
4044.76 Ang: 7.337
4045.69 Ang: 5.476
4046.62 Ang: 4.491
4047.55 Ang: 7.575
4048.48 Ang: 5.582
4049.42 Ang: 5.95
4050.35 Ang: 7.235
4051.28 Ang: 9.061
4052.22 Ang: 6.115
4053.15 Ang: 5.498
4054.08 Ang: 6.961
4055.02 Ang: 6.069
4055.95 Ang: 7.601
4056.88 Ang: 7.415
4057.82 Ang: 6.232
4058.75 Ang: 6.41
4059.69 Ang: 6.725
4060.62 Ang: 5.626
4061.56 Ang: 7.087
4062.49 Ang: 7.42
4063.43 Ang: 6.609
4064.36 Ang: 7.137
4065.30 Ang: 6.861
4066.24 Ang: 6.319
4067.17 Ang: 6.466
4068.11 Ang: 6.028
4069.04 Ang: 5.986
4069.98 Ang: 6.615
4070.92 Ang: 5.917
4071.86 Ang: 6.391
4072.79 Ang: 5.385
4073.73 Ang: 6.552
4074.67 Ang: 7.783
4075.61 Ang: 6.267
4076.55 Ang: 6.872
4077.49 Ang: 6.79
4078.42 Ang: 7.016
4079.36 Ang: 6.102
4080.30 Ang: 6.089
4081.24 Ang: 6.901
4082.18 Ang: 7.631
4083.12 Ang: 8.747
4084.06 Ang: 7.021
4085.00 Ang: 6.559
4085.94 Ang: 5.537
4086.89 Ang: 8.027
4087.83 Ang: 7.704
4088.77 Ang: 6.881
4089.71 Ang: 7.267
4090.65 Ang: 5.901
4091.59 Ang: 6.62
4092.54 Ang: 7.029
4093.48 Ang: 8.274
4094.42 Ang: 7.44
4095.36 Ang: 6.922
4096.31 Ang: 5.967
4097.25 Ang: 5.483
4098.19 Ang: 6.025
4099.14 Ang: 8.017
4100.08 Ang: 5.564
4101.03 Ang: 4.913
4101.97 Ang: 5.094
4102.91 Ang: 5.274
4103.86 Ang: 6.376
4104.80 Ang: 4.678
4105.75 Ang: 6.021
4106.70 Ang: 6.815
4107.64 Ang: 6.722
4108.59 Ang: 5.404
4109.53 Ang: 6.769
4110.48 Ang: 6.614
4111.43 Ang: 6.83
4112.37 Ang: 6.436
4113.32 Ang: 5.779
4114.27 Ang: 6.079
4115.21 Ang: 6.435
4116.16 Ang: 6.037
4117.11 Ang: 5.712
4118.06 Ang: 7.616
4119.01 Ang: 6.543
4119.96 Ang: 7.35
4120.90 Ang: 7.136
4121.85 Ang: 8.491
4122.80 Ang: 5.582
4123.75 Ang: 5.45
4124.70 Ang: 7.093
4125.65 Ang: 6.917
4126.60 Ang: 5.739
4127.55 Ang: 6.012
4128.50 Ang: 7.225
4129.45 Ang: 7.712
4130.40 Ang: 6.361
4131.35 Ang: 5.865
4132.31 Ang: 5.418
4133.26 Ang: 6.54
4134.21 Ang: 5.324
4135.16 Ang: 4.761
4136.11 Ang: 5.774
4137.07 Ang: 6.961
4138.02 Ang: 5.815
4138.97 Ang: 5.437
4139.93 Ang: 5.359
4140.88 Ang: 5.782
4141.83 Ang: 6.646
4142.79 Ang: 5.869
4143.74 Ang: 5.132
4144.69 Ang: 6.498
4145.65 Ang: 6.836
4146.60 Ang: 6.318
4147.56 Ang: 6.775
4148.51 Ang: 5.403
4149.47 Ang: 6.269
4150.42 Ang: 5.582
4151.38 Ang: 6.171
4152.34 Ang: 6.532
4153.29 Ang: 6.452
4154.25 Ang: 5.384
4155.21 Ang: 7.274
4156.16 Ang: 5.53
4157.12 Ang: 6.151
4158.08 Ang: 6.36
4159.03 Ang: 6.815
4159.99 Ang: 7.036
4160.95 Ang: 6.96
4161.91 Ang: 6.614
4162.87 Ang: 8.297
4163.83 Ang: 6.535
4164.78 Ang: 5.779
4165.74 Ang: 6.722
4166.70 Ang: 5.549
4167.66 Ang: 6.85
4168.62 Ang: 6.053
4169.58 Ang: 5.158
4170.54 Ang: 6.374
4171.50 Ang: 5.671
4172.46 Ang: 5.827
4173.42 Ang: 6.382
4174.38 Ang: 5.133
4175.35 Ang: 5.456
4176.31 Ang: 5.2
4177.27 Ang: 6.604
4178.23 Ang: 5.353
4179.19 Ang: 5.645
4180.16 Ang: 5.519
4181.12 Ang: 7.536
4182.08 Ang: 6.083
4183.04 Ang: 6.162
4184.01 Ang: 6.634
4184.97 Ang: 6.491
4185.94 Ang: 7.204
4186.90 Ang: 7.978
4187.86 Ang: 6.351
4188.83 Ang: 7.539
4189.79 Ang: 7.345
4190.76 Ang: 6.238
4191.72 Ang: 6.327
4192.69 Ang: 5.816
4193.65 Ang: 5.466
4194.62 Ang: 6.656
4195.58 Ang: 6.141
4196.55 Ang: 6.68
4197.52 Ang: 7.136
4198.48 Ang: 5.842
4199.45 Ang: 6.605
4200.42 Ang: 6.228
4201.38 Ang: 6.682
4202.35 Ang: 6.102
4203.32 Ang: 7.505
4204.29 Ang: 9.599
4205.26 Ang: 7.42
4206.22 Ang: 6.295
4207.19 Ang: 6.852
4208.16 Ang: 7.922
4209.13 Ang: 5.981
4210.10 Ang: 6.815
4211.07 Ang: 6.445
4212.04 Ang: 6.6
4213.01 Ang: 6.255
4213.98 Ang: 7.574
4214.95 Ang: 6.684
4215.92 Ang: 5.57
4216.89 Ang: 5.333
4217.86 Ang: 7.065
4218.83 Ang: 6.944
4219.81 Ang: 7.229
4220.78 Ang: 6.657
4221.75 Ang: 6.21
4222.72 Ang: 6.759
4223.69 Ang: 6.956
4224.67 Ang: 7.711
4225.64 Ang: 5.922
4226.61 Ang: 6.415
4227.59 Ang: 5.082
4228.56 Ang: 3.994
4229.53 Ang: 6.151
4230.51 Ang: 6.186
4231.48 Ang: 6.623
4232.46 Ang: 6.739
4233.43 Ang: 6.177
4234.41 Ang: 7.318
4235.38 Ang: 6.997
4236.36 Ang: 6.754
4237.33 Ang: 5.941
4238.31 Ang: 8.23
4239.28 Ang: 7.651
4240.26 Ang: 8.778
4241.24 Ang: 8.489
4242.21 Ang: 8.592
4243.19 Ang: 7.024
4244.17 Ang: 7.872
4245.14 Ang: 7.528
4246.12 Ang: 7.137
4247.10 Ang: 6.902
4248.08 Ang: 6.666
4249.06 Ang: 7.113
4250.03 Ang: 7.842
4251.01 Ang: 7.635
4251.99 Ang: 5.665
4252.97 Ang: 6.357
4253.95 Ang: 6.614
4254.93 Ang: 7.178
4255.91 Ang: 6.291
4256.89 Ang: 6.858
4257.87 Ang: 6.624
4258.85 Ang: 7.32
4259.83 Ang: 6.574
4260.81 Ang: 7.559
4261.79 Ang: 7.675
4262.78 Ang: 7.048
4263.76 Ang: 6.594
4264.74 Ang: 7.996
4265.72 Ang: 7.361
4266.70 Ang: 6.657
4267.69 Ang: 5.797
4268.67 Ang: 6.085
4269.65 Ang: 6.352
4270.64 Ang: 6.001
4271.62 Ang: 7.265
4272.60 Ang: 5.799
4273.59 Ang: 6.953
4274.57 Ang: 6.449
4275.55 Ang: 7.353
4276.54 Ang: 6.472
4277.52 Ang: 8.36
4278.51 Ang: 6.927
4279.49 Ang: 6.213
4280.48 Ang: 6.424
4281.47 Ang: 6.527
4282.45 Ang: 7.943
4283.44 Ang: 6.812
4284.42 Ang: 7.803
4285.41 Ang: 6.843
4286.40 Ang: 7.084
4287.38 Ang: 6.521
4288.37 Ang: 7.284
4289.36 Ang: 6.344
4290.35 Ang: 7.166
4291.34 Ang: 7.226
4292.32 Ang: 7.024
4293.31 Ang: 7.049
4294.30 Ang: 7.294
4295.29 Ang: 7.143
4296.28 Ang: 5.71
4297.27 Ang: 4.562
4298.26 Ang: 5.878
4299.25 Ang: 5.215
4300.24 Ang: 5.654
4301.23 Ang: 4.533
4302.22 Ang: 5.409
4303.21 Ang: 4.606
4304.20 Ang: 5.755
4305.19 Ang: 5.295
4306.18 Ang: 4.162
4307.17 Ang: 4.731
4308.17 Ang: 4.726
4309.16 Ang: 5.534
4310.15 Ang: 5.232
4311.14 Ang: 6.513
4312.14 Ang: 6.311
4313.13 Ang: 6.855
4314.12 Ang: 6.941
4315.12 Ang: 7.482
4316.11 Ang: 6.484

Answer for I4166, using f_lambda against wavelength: 0.064 mag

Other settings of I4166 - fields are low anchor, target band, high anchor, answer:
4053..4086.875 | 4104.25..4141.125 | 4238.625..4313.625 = 0.06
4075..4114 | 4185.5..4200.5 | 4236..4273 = 0.04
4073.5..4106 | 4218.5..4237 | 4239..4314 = 0.03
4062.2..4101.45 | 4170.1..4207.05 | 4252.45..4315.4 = 0.02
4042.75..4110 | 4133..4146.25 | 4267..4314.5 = 0.10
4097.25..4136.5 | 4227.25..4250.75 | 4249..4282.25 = -0.05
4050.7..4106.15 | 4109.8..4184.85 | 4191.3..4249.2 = 0.07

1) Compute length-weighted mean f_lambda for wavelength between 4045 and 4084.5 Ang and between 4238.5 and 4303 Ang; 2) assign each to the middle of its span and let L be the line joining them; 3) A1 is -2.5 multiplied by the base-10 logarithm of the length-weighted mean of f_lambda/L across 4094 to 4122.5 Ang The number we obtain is 0.05 mag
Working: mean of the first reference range 6.62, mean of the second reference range 6.84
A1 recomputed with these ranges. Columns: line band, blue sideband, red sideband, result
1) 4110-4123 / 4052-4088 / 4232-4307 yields 0.008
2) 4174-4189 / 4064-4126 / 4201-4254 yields 0.079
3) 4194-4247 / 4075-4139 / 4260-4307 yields -0.052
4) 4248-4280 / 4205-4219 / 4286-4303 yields -0.072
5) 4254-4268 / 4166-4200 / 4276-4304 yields -0.087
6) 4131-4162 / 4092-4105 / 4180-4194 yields 0.060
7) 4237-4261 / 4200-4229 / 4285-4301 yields -0.105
